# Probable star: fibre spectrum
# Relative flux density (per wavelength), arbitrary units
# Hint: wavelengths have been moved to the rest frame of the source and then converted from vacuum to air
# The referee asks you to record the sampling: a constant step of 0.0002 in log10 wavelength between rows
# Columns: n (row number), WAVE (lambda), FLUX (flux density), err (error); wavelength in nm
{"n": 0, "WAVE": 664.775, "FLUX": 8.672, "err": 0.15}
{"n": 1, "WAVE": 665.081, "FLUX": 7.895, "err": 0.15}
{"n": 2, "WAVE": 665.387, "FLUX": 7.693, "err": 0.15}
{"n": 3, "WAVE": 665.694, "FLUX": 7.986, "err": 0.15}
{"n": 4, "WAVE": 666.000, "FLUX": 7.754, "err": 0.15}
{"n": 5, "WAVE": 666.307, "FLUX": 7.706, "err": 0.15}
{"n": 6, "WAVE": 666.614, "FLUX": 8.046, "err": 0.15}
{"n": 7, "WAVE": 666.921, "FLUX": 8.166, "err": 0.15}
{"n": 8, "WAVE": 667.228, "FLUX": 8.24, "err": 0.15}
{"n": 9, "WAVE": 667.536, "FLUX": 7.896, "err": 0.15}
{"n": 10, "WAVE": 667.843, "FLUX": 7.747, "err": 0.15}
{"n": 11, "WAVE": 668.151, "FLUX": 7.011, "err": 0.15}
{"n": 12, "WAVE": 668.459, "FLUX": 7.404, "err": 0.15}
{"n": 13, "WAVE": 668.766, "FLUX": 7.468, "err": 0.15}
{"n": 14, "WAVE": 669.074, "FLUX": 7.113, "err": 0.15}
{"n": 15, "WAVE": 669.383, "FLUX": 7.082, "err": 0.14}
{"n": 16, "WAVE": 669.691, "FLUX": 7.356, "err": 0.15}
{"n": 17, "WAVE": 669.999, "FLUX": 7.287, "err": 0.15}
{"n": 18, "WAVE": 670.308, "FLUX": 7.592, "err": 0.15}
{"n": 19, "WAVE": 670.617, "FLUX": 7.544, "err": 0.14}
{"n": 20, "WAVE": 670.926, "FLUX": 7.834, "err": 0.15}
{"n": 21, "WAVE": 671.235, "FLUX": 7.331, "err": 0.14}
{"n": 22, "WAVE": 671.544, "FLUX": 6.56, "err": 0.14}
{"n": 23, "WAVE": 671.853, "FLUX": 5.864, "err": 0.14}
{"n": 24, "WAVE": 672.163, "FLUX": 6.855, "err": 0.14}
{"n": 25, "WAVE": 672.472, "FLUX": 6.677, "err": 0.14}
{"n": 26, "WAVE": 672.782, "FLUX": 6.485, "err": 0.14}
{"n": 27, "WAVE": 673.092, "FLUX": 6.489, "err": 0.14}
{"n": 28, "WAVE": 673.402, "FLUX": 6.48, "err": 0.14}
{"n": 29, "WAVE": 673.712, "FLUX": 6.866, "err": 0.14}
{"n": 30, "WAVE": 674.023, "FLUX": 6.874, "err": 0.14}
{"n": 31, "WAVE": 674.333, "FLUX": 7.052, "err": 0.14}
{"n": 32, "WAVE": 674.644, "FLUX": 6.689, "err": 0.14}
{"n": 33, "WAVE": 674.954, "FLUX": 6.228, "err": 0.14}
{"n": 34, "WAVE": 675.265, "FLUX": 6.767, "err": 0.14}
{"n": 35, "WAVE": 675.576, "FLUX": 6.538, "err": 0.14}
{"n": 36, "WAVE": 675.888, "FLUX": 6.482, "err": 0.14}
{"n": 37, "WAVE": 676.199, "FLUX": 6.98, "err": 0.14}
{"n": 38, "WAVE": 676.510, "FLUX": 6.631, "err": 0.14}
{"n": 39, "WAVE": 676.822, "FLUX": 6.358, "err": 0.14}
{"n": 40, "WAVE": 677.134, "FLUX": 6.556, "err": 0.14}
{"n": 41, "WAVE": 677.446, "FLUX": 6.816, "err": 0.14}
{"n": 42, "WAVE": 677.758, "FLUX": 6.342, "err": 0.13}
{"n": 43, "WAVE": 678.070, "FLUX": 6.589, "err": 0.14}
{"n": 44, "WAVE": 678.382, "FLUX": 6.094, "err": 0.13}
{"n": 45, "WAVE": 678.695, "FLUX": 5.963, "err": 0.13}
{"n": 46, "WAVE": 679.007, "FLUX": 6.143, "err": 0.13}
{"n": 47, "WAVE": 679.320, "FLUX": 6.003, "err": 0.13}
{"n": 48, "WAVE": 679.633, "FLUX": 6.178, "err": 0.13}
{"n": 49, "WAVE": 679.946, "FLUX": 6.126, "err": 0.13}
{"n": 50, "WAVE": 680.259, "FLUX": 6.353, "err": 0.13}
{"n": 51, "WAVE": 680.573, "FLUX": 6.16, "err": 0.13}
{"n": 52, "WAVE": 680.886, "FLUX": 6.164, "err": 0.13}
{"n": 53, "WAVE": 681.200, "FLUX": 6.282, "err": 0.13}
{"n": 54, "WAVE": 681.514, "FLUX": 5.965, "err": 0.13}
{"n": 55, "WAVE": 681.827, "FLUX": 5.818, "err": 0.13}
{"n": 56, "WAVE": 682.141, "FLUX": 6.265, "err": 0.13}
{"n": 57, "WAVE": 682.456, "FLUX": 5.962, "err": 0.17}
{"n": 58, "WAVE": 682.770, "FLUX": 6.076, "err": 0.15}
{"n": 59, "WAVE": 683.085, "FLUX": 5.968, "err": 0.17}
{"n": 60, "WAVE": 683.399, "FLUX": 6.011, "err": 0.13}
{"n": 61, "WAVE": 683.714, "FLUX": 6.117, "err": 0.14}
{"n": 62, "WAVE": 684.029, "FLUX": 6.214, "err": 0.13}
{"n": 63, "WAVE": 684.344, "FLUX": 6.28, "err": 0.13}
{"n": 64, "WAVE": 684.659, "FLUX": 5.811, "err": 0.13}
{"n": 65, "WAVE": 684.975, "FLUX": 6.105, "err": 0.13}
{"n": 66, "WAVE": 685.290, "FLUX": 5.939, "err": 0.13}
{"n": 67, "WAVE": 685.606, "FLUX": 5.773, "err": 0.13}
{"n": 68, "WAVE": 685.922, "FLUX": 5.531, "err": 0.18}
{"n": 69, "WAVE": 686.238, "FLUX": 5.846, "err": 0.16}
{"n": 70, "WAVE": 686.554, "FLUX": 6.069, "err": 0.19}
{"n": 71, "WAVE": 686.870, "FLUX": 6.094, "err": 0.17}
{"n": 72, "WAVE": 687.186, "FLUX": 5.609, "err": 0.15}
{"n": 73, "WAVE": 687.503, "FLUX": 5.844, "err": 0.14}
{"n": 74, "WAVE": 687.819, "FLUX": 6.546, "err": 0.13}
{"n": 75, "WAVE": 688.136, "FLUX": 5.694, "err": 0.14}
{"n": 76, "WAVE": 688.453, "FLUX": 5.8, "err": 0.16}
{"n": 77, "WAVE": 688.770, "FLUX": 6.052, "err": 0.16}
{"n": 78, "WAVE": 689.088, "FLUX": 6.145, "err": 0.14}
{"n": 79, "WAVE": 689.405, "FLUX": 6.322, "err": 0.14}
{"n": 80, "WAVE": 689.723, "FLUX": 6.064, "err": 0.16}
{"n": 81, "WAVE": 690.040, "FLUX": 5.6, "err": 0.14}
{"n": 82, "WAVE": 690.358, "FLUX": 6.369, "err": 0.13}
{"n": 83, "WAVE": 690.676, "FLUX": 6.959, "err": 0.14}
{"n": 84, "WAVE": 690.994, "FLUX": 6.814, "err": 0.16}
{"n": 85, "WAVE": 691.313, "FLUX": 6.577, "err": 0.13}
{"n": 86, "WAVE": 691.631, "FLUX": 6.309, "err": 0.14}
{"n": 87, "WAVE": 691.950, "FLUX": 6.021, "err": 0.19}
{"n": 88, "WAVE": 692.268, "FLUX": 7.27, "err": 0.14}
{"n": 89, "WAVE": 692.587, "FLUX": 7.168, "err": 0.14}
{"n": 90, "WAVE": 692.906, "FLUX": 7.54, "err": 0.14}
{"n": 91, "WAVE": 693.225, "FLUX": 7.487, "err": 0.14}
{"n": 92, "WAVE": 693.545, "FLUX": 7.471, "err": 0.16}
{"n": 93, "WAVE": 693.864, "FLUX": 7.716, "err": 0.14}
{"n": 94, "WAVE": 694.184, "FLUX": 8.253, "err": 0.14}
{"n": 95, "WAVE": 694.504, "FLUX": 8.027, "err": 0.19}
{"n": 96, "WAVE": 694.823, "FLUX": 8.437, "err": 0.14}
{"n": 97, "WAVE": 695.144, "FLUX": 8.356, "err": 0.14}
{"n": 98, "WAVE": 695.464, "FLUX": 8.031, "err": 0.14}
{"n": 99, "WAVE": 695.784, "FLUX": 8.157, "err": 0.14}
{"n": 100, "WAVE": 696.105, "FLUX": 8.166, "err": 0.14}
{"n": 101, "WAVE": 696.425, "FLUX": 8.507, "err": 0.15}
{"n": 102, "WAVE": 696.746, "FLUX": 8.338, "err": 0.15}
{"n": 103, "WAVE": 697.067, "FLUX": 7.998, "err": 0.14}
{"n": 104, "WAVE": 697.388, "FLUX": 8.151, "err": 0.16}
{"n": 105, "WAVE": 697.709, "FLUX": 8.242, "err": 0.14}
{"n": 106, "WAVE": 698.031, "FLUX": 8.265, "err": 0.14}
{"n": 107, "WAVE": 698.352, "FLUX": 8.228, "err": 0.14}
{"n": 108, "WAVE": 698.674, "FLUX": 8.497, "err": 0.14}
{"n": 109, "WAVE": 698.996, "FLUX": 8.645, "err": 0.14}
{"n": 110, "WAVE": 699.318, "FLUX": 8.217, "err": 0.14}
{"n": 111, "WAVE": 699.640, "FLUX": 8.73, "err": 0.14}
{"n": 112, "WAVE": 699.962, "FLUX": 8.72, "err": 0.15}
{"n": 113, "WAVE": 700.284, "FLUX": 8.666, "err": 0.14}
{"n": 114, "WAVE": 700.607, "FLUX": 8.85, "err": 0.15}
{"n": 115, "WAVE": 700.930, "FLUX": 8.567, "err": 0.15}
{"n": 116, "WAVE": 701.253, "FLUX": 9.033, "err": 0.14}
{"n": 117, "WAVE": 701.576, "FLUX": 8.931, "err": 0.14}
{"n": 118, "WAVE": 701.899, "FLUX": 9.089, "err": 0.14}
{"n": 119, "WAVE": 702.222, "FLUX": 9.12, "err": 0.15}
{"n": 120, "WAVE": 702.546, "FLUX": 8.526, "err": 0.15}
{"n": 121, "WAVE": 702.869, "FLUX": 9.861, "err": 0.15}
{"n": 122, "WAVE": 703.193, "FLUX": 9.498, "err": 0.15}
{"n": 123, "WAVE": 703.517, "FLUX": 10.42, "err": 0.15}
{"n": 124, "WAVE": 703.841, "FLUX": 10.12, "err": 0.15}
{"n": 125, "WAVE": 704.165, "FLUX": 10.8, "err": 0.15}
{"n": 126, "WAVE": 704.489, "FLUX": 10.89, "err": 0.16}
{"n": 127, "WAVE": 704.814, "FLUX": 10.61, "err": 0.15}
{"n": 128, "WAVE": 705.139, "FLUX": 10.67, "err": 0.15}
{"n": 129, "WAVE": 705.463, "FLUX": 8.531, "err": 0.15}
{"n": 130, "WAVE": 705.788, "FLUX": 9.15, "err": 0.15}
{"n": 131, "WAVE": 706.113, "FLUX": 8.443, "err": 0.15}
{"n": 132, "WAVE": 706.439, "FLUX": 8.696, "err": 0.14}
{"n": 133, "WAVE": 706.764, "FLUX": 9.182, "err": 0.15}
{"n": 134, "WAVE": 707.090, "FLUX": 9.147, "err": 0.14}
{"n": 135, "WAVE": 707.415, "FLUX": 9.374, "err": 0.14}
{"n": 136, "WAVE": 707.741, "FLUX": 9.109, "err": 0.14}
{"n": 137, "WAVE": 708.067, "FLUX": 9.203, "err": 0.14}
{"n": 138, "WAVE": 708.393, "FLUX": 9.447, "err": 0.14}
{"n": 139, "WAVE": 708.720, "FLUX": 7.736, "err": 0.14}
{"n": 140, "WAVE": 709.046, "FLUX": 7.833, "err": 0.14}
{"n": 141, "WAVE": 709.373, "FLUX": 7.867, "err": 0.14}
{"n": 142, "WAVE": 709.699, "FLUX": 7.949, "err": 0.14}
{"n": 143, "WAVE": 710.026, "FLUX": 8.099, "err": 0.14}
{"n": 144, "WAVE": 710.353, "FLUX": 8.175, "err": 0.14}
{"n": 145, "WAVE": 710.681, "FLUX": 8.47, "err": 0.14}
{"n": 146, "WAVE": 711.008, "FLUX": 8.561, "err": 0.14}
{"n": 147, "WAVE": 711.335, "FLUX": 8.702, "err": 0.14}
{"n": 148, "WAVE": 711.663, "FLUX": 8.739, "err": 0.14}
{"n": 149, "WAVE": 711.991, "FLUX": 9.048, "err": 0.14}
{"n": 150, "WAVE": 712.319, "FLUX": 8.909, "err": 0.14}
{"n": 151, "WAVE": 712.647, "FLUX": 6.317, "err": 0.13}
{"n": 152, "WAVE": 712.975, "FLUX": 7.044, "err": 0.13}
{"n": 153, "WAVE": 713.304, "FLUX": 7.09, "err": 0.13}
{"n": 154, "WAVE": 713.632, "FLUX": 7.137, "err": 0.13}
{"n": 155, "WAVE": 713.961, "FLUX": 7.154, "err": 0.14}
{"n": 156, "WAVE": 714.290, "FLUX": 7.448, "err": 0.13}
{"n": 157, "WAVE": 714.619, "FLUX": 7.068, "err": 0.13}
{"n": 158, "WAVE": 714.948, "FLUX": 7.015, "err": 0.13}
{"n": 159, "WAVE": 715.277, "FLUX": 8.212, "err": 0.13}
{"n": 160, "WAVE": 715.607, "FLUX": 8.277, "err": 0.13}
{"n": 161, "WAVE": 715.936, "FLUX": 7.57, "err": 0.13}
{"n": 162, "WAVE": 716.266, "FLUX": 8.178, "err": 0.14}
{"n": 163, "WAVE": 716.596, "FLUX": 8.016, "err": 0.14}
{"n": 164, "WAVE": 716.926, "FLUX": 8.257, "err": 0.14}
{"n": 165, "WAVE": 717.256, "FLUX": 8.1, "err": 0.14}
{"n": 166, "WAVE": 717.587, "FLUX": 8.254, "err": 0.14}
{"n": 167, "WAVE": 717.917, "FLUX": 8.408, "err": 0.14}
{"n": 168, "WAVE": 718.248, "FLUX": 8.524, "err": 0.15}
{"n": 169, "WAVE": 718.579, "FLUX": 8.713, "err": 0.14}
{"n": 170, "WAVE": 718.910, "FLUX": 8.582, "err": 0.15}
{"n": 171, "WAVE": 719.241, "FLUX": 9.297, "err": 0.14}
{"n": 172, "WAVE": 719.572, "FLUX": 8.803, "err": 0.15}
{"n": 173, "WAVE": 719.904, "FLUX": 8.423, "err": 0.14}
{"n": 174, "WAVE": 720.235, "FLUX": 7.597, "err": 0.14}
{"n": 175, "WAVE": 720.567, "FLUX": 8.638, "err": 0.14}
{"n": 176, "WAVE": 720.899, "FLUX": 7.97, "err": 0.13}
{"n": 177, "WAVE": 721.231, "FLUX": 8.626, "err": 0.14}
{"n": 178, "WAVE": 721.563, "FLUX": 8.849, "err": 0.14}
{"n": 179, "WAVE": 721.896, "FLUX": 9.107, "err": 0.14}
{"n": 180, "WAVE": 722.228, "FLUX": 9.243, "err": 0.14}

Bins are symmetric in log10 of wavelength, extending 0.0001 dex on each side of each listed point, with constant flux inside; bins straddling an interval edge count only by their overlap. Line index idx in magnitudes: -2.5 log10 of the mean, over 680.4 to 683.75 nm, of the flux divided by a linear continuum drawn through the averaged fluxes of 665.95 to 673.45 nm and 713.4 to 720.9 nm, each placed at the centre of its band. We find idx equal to 0.23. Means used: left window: 7.28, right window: 8.07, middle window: 6.07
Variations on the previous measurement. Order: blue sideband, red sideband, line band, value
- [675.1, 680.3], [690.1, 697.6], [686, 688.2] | 0.19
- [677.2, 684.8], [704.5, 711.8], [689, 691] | 0.12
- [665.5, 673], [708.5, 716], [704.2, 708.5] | -0.21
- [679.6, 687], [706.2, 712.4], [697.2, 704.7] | -0.16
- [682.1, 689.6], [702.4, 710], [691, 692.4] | 0.06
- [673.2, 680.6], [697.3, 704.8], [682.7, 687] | 0.22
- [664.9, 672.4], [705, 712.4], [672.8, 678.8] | 0.17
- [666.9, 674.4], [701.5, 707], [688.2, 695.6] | 0.24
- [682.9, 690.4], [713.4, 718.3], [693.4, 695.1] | -0.23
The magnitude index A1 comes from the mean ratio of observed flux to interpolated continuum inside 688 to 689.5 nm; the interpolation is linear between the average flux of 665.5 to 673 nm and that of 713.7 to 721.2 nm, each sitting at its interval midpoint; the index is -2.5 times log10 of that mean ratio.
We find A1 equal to 0.27 mag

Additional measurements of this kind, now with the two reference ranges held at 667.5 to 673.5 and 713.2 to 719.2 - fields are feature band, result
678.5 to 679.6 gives 0.196 mag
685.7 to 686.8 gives 0.255 mag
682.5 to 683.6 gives 0.213 mag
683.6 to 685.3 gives 0.204 mag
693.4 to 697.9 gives -0.081 mag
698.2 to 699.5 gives -0.107 mag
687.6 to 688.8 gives 0.228 mag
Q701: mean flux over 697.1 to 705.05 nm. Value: 9.11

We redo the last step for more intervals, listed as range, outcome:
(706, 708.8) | 8.97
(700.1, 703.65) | 9.13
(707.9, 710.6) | 8.29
